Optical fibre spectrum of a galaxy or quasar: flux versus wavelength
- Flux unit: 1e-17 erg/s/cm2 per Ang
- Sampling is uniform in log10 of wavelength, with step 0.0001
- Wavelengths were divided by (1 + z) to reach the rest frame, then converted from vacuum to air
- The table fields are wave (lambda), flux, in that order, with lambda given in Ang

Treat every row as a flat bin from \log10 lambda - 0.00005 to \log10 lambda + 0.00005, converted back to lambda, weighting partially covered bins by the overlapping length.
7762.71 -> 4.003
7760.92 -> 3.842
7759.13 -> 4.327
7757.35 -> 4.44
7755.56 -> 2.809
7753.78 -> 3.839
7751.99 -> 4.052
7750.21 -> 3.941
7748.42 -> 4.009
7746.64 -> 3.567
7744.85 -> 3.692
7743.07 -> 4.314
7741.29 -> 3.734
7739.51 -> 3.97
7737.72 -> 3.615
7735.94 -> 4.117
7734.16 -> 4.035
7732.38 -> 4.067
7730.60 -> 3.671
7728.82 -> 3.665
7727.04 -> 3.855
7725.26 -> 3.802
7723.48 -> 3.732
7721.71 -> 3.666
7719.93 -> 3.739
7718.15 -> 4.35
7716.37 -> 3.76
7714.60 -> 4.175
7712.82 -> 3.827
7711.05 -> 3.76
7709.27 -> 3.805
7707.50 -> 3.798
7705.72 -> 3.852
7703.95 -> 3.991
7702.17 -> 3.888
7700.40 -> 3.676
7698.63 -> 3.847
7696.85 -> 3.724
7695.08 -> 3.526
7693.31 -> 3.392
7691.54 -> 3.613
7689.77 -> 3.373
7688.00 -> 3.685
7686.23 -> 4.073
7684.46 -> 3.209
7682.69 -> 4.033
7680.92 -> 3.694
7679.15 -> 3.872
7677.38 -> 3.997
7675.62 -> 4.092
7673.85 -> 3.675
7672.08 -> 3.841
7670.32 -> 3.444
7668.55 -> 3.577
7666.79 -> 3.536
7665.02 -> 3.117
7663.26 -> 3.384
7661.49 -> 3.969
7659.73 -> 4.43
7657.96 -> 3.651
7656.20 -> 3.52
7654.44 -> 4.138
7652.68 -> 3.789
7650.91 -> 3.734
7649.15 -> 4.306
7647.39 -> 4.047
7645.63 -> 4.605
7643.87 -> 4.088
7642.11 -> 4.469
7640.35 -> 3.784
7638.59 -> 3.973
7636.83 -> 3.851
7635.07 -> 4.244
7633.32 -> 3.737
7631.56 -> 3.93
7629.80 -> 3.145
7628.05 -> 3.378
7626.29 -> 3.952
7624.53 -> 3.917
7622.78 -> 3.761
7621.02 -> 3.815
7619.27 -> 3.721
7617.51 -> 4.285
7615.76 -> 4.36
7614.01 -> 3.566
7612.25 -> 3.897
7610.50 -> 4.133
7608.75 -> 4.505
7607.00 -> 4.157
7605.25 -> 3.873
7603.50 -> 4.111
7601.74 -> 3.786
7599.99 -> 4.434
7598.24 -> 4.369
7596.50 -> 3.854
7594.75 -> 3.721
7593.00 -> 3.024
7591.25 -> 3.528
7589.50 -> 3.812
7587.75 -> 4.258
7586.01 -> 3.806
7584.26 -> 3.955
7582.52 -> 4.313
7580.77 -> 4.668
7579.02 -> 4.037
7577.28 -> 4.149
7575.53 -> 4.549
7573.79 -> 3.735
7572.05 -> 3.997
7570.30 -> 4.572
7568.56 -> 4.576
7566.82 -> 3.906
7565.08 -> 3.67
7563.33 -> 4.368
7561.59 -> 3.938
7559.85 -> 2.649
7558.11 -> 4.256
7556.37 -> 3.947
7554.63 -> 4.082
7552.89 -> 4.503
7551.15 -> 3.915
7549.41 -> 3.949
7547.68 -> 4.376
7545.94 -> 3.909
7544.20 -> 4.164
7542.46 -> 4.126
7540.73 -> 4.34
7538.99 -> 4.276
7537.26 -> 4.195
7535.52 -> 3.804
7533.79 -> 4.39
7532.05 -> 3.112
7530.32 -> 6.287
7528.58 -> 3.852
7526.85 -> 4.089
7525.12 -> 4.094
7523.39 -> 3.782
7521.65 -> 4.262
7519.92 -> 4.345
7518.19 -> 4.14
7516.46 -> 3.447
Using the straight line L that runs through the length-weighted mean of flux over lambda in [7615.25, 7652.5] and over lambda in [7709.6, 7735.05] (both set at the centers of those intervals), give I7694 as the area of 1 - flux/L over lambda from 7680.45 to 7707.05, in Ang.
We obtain 1.26 Ang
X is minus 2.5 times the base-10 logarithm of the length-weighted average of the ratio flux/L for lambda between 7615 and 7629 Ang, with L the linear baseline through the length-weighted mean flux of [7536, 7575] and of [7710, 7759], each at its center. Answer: 0.03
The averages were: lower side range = 4.07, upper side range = 3.87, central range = 3.89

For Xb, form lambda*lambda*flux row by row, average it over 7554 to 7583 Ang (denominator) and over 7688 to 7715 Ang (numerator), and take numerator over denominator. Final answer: 0.9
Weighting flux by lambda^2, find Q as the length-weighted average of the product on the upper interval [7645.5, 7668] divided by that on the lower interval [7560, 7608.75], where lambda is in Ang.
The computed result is 1.0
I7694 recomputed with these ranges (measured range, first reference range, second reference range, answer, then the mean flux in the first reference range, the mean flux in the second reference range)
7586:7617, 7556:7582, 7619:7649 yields 0.3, 4.07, 3.92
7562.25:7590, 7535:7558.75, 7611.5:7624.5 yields -0.7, 4.14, 3.92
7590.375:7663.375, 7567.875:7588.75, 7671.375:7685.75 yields 1.5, 4.21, 3.81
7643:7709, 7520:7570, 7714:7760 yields 2.8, 4.11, 3.88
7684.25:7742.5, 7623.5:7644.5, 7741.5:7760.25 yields 1.3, 3.87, 3.89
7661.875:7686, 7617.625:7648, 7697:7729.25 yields 1.3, 3.91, 3.84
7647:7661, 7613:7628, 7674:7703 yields -0.5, 3.89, 3.73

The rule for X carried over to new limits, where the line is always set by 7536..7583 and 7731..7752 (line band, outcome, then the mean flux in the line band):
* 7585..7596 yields 0.11 mag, 3.7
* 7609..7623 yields 0.02 mag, 3.98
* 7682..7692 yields 0.09 mag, 3.66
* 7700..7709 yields 0.03 mag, 3.85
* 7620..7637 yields 0.07 mag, 3.77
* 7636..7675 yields 0.04 mag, 3.86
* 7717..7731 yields 0.03 mag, 3.81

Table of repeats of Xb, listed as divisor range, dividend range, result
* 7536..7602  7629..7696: 0.96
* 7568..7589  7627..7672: 0.93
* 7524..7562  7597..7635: 0.98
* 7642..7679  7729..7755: 1.03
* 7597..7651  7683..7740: 0.97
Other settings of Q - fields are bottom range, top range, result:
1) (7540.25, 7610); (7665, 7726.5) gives 0.96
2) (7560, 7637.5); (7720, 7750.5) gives 1.00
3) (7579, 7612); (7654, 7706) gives 0.95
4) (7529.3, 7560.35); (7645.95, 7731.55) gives 0.95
